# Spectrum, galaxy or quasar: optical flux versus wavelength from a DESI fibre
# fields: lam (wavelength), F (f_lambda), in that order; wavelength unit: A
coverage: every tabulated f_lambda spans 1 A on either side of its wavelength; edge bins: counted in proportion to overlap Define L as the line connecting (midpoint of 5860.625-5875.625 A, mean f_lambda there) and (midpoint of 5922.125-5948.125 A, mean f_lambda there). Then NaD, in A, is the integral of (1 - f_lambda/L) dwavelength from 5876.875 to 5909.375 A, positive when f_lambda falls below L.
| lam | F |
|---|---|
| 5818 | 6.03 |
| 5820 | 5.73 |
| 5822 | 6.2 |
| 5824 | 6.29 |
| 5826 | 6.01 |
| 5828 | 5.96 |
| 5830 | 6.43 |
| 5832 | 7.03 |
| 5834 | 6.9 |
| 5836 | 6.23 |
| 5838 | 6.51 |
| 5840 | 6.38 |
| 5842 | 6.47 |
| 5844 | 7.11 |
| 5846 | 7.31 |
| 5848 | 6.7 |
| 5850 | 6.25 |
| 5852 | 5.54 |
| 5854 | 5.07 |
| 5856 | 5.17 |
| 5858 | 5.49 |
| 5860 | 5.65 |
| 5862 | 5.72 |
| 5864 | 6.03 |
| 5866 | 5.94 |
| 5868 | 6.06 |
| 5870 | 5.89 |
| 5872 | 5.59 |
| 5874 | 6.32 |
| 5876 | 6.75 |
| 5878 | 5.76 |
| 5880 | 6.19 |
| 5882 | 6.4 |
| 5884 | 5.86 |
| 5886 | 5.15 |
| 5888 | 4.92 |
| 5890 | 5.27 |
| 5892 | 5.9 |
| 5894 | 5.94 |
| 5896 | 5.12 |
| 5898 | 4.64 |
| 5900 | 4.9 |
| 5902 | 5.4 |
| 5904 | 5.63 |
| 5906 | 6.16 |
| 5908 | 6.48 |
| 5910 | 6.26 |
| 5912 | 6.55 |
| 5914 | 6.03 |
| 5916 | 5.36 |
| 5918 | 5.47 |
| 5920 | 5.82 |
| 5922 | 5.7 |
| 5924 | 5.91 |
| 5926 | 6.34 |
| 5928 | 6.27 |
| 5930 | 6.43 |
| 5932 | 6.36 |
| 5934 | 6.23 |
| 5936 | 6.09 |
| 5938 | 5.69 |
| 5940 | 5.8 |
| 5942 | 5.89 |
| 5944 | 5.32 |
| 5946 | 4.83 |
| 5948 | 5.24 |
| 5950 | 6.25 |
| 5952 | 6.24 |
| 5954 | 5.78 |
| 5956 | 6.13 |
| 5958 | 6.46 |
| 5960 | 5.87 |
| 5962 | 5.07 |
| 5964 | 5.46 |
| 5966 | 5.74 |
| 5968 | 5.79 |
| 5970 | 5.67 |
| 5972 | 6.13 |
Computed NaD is 1.7 A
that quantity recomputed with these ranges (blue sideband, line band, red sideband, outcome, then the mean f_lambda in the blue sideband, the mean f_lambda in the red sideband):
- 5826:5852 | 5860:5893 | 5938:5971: 2.2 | 6.54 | 5.72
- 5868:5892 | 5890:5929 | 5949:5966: 0.6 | 5.84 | 5.9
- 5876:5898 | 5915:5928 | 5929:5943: 0.3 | 5.66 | 6.07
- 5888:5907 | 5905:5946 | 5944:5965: -3.1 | 5.41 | 5.71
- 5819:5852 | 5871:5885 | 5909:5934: 0.3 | 6.44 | 6.05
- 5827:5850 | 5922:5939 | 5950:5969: -0.3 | 6.62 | 5.86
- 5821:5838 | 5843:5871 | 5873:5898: 0.4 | 6.39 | 5.75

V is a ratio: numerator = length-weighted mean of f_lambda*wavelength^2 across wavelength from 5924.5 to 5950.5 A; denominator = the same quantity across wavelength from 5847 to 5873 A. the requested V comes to 1.05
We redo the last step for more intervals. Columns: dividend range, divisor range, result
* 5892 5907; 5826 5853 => 0.85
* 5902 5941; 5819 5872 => 1.00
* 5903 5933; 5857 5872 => 1.06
